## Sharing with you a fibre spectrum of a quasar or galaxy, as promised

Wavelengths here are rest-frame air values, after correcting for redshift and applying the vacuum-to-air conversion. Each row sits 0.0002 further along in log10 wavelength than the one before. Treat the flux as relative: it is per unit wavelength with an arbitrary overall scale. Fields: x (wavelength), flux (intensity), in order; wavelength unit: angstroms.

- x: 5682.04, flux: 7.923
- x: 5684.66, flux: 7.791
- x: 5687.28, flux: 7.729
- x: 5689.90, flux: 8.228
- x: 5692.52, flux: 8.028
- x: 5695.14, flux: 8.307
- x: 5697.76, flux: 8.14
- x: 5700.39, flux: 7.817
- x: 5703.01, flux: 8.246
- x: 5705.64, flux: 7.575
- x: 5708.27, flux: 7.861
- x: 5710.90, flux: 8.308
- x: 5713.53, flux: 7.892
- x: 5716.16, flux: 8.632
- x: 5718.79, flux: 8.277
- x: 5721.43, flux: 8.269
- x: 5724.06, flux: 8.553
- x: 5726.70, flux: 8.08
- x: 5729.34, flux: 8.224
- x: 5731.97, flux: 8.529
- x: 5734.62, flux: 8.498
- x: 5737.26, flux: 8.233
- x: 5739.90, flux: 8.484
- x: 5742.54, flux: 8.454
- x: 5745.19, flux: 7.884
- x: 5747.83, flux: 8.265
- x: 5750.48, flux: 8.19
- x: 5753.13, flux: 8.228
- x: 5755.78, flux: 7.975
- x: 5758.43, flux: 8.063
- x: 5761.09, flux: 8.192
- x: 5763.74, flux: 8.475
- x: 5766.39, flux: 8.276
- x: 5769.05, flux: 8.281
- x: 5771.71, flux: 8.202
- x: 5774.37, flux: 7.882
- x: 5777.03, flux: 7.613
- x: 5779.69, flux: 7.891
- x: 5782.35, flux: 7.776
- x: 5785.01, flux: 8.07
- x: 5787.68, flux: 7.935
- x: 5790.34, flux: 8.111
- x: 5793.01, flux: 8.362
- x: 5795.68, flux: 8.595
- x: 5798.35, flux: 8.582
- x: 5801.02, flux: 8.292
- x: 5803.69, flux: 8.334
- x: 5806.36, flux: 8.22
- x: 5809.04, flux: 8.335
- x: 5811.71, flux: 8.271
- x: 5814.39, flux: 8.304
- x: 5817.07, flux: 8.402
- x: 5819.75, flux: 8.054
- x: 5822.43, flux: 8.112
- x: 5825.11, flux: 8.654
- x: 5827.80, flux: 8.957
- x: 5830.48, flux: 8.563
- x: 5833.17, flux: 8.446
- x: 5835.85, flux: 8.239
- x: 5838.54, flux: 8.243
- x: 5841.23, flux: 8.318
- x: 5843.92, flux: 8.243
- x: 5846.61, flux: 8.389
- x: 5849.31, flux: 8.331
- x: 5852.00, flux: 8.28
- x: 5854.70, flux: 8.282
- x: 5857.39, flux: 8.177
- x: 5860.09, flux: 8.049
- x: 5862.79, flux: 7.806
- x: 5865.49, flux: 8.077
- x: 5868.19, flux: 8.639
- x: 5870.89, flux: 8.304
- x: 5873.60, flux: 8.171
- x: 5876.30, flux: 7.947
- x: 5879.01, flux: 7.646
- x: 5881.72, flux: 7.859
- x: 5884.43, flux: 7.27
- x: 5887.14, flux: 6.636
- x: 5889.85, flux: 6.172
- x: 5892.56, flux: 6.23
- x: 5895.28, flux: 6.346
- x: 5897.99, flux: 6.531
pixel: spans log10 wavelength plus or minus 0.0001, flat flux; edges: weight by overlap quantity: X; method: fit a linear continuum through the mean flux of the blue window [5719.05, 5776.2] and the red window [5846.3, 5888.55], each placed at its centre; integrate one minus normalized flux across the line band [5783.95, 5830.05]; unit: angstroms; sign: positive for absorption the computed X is -1.3 angstroms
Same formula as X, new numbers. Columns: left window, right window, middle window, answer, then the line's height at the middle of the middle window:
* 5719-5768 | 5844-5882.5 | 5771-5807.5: 0.4 angstroms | 8.22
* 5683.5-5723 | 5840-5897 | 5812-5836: -1.7 angstroms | 7.85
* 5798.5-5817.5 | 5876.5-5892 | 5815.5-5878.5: -4.7 angstroms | 7.71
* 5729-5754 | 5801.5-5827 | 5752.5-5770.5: 0.2 angstroms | 8.31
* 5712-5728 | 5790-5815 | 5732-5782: 0.9 angstroms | 8.31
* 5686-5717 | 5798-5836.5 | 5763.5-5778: 0.3 angstroms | 8.25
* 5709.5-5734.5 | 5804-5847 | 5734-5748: 0.0 angstroms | 8.32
